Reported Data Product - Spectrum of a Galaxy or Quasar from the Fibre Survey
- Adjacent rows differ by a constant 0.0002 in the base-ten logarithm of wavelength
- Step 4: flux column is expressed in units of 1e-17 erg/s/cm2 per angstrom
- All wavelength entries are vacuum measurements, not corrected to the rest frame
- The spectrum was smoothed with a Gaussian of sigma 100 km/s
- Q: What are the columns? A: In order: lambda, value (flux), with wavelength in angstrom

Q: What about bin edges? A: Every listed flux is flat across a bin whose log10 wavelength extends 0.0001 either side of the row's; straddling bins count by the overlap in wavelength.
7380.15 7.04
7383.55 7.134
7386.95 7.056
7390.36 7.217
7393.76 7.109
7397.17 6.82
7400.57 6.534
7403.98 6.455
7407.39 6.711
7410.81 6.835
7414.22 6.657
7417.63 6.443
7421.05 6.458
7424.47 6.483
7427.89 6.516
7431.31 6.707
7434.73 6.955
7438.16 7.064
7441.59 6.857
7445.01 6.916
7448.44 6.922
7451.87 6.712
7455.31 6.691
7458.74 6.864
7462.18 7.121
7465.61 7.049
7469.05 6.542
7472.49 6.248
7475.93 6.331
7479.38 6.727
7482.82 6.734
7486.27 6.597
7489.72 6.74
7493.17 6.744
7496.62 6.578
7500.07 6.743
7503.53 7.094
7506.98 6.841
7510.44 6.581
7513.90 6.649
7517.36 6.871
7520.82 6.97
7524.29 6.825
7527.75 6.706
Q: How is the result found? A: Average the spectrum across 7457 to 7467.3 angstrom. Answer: 7.02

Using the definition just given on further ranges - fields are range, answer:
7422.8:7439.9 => 6.74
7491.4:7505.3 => 6.79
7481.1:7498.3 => 6.68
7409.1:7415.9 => 6.75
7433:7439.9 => 7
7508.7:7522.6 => 6.77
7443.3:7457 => 6.81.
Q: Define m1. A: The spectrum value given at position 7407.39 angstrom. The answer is 6.711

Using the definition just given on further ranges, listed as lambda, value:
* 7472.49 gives 6.248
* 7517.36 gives 6.871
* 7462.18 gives 7.121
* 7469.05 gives 6.542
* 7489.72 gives 6.74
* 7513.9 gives 6.649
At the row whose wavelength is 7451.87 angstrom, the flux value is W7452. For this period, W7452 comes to 6.712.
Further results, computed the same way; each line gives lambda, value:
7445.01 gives 6.916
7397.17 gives 6.82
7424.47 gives 6.483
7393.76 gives 7.109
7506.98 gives 6.841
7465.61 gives 7.049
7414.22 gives 6.657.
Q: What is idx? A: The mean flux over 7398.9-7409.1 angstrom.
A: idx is 6.56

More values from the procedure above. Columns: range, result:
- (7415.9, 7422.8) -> 6.45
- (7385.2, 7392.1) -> 7.13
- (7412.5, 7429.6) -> 6.51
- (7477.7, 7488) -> 6.69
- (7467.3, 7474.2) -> 6.4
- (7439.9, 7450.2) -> 6.9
